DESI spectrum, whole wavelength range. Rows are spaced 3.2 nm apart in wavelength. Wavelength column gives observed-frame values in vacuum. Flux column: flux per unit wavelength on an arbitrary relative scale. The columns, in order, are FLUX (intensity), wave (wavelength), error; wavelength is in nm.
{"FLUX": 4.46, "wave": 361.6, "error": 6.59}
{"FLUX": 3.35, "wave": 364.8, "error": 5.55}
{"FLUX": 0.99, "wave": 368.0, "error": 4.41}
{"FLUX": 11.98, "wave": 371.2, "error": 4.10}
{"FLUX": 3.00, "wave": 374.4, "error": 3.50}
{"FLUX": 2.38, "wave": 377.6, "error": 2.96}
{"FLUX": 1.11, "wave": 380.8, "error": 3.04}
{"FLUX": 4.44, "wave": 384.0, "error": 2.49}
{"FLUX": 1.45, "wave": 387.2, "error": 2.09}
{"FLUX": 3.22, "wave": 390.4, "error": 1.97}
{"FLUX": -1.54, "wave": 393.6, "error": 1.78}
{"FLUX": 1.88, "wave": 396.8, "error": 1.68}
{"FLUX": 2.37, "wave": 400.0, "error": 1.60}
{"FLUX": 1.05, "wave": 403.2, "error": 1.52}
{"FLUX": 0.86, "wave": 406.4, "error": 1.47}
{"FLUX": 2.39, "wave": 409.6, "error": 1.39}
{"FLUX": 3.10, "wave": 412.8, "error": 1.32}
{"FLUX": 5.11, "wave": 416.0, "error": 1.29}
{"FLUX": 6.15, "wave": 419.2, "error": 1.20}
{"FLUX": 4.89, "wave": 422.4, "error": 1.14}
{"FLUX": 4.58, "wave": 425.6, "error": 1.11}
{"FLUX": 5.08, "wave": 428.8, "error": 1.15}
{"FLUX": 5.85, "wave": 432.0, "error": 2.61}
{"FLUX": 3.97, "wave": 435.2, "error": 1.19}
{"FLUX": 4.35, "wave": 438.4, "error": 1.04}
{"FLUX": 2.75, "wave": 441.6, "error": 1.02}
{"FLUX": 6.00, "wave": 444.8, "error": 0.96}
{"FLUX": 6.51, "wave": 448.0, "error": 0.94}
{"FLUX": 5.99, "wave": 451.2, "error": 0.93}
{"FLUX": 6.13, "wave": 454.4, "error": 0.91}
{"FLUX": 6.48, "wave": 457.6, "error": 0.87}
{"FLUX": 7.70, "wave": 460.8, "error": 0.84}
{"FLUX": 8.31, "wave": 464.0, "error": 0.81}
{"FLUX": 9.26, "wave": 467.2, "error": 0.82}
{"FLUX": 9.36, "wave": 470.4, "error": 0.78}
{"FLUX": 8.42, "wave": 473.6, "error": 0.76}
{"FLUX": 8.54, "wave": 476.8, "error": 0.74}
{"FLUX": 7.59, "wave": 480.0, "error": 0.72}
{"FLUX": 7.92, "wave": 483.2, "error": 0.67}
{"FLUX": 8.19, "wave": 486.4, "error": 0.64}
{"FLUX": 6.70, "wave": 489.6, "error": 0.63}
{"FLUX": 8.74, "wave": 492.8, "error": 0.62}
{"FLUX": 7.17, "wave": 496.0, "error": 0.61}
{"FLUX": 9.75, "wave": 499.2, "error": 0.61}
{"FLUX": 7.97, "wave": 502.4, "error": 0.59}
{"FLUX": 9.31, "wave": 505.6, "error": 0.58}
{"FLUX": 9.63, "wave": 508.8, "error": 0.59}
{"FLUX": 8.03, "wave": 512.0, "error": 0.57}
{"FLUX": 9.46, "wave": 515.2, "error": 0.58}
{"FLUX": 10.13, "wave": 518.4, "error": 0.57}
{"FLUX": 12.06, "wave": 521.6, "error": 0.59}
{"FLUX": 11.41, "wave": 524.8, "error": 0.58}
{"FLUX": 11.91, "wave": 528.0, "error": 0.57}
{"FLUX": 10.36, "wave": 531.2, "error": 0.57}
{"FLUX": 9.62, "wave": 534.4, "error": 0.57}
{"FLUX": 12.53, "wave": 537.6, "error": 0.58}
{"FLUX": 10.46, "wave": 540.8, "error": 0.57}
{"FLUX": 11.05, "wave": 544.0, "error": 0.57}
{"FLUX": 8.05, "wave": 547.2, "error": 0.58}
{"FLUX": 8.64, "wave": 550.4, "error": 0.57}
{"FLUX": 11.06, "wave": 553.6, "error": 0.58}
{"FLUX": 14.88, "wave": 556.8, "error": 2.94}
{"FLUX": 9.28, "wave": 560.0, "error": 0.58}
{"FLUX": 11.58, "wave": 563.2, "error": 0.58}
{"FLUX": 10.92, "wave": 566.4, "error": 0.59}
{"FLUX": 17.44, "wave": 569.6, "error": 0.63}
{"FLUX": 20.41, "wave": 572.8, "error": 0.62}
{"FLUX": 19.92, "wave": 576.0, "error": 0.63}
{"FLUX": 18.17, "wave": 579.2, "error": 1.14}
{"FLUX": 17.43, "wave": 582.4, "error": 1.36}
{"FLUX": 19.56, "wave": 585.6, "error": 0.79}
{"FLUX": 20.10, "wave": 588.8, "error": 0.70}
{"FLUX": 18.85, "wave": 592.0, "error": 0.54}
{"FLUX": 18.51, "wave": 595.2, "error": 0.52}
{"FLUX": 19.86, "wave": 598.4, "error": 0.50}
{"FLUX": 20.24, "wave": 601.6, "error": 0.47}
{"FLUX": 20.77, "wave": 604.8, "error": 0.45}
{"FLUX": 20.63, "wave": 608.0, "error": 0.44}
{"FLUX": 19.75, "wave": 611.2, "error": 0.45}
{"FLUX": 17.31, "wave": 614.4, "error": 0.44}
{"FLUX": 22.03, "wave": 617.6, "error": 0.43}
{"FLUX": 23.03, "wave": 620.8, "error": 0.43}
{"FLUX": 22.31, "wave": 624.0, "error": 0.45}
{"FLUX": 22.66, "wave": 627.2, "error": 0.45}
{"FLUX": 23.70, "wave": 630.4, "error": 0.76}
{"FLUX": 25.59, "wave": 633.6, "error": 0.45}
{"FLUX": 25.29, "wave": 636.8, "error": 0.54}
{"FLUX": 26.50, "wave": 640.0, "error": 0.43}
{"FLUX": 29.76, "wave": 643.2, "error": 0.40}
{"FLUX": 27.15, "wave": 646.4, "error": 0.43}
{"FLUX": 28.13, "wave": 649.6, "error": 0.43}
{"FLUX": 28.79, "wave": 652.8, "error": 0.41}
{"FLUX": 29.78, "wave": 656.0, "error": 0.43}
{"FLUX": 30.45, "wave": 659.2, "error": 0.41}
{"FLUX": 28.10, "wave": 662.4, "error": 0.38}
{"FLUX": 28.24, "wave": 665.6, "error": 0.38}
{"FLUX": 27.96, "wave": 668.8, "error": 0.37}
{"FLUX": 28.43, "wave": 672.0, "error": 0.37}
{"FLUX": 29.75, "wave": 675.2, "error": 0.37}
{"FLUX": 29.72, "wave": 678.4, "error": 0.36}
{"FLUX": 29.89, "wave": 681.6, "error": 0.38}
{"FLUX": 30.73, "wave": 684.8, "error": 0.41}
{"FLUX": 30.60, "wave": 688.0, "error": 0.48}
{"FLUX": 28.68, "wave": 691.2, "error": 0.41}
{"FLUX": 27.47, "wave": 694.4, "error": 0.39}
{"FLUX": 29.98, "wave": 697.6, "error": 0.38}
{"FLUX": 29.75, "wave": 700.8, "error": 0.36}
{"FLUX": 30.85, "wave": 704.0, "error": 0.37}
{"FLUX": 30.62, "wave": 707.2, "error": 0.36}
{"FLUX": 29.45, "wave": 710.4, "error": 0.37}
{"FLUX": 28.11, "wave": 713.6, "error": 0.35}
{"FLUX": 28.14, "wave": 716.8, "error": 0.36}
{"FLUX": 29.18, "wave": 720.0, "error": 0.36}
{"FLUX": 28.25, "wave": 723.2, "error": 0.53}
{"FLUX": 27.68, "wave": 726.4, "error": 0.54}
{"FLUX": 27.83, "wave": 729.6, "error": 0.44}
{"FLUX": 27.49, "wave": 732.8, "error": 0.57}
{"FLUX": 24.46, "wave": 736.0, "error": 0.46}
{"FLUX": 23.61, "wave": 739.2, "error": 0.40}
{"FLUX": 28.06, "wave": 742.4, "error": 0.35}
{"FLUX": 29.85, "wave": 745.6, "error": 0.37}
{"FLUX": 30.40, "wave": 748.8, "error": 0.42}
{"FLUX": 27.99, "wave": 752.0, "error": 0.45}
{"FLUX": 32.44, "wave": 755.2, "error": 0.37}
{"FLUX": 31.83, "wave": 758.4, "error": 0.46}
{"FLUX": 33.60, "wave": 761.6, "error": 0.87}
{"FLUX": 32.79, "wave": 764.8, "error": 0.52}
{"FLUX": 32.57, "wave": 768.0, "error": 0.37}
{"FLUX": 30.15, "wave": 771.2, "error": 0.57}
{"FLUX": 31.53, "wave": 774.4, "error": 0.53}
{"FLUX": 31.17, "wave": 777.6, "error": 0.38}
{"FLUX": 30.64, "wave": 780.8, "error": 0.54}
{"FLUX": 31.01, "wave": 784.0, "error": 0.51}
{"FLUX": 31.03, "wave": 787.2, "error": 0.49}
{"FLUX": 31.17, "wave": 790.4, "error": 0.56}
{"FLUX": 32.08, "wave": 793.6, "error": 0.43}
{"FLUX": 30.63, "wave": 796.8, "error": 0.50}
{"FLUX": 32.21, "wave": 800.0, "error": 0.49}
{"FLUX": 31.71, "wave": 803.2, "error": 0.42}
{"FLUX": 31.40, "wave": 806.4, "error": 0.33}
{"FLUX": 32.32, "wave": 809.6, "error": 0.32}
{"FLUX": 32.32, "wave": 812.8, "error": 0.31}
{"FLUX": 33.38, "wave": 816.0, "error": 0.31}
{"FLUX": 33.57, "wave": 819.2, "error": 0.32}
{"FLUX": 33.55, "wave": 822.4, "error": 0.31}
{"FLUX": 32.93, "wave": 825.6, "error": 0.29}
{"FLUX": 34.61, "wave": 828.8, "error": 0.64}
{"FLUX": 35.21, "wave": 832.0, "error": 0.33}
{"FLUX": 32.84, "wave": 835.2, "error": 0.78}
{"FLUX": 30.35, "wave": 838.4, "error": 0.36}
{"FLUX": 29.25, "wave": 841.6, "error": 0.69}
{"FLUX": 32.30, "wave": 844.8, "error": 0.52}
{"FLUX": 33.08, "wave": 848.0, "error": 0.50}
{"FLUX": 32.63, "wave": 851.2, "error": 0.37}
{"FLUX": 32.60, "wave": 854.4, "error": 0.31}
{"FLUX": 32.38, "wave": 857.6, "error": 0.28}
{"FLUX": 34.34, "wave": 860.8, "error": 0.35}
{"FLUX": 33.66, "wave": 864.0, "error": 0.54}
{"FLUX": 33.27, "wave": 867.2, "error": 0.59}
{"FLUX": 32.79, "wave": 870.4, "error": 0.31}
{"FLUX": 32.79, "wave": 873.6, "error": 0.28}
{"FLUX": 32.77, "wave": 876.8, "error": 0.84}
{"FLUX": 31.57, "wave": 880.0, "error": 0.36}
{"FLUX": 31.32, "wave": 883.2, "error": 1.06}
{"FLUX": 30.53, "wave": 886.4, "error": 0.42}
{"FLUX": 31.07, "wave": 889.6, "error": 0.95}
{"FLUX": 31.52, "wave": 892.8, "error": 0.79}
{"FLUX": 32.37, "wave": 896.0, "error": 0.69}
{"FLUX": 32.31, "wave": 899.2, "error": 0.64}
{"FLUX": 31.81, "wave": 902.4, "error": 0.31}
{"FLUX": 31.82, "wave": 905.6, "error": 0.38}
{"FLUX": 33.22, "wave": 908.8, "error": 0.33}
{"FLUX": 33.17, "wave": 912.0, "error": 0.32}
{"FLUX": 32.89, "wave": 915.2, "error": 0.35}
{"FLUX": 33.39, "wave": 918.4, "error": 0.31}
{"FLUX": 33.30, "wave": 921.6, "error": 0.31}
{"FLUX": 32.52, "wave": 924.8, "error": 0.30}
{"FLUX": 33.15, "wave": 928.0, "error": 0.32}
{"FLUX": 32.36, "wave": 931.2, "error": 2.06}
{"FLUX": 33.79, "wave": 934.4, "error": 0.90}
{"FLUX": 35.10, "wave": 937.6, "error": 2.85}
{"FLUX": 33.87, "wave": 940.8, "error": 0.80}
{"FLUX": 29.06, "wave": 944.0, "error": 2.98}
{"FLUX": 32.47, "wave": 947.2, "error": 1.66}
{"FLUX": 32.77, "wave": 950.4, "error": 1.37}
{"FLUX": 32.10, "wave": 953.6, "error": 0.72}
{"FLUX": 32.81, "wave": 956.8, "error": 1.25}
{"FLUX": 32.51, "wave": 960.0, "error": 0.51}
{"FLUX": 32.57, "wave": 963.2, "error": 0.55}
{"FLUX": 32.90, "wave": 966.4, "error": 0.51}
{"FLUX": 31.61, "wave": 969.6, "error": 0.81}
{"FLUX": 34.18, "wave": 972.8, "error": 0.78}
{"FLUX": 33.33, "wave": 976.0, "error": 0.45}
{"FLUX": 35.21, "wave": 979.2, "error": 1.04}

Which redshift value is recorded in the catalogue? 0.43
